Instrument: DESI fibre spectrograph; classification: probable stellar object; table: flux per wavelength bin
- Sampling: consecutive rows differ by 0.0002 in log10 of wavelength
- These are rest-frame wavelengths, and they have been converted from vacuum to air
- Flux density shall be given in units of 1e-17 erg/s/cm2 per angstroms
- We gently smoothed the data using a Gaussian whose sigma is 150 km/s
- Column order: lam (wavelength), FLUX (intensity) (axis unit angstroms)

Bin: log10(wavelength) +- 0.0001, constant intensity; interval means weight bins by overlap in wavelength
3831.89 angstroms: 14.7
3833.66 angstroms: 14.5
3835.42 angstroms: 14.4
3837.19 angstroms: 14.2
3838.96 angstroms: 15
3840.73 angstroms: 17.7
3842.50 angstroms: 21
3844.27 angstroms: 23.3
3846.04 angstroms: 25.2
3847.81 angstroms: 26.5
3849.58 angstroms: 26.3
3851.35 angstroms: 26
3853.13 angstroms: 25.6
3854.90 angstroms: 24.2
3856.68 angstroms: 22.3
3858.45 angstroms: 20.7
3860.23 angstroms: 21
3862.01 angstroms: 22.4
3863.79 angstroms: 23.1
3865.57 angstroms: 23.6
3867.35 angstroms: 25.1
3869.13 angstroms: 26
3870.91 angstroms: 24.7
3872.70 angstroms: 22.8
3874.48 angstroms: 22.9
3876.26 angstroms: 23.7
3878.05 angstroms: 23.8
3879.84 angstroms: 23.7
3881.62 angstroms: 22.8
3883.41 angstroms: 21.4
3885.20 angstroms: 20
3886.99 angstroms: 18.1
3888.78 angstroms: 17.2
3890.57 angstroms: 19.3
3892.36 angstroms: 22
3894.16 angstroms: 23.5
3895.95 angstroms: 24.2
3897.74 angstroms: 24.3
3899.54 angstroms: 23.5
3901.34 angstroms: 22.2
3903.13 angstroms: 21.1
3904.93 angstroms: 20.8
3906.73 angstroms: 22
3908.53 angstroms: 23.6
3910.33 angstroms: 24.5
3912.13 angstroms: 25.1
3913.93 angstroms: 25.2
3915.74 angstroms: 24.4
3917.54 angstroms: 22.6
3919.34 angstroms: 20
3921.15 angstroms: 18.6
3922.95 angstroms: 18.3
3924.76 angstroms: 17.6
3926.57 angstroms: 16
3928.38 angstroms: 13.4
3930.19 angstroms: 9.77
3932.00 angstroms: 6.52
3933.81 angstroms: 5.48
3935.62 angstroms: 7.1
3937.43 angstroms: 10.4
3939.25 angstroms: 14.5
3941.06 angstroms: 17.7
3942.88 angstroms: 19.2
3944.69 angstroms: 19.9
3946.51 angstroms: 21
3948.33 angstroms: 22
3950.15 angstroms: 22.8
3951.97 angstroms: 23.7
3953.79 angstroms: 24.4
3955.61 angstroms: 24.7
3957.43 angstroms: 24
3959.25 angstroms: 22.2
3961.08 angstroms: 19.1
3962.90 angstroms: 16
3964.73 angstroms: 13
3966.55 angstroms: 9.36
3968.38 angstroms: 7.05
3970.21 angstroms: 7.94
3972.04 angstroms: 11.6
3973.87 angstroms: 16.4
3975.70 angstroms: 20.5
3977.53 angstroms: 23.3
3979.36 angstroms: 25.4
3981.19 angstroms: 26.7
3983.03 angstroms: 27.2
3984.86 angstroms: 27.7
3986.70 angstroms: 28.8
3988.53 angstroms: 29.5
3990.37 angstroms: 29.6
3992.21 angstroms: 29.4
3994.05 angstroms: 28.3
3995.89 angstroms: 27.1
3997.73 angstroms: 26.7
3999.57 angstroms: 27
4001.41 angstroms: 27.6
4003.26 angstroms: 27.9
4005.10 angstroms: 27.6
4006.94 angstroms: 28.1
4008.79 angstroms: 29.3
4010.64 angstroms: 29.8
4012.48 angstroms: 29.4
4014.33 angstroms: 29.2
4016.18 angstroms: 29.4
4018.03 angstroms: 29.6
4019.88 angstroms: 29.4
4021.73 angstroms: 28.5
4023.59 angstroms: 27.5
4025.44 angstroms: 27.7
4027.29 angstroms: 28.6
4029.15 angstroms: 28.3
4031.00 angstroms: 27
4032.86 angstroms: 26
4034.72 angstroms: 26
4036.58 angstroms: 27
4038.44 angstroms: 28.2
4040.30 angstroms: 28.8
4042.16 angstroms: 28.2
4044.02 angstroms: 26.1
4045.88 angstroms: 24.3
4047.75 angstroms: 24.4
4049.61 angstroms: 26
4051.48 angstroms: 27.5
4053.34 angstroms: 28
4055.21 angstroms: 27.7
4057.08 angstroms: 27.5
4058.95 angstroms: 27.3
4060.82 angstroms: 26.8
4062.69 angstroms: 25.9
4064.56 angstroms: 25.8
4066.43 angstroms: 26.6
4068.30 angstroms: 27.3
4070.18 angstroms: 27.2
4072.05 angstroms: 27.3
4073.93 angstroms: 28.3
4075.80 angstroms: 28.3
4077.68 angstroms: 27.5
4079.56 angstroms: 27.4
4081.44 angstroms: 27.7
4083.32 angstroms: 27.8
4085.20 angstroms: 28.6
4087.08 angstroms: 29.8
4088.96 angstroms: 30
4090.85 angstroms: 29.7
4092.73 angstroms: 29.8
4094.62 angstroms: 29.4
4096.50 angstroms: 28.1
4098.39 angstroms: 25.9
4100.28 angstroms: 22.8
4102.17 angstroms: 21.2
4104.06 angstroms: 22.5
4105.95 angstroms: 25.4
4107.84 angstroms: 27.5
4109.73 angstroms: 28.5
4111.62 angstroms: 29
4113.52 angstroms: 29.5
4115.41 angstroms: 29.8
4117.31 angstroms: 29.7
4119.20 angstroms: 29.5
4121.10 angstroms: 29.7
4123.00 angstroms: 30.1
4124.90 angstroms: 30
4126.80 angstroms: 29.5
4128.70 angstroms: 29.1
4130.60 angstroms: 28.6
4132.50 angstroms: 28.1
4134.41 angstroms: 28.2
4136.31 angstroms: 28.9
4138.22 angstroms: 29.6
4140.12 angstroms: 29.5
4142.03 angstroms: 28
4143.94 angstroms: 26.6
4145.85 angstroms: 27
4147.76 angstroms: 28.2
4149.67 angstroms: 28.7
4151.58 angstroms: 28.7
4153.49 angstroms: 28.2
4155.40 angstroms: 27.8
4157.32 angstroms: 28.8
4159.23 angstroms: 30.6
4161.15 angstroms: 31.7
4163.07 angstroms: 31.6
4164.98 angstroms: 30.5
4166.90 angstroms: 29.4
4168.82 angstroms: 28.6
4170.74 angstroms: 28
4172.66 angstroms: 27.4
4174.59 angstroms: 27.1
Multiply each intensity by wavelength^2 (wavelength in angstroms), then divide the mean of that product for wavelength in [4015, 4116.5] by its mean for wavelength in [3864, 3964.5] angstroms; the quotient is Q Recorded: 1.46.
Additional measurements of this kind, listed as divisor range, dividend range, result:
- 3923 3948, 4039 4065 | 2.01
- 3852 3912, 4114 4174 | 1.46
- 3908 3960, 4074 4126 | 1.62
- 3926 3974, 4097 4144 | 1.93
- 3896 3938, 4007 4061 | 1.59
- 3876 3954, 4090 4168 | 1.61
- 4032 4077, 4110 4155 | 1.11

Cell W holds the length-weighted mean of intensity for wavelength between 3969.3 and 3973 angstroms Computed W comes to 9.85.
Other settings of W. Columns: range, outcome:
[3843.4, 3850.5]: 25.4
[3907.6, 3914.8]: 24.6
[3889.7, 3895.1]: 21.6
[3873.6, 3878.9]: 23.5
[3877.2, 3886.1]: 22.3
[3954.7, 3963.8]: 21.2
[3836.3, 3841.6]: 15.6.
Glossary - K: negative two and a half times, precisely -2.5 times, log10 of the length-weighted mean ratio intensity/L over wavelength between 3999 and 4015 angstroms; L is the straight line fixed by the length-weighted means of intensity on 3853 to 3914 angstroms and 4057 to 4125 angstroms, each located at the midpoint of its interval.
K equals -0.11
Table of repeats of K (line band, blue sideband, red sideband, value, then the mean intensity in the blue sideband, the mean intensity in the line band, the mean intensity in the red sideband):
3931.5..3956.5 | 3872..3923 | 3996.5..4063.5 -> 0.366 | 22.2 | 17.3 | 27.6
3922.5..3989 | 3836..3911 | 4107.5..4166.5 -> 0.334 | 22.4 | 18.1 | 29.1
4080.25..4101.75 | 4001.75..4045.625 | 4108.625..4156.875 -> 0.022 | 28.1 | 28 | 28.8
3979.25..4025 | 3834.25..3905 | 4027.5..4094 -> -0.100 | 22.1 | 28.3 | 27.5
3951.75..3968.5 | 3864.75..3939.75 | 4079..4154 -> 0.188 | 20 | 18.7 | 28.2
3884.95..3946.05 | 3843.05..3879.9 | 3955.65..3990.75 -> 0.185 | 23.9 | 18.8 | 20.3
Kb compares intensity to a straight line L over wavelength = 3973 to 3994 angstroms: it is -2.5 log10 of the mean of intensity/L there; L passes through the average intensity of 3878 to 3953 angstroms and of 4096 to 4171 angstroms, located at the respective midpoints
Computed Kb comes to -0.168 mag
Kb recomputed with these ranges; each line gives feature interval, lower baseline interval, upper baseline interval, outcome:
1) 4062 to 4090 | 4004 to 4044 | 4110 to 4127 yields 0.048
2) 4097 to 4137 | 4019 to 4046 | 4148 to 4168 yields 0.043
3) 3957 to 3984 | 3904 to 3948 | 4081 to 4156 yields 0.130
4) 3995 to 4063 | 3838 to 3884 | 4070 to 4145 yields -0.045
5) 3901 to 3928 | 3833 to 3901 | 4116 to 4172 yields 0.094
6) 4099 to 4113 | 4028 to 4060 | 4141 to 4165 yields 0.108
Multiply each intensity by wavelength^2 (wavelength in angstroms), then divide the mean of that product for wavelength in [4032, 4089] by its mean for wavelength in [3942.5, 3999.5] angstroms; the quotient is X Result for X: 1.3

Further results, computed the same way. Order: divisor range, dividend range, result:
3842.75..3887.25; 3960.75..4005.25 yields 1.02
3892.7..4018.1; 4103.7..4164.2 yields 1.45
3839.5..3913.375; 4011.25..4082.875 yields 1.31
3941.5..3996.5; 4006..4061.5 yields 1.33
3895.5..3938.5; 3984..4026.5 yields 1.61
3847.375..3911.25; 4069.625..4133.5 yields 1.37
